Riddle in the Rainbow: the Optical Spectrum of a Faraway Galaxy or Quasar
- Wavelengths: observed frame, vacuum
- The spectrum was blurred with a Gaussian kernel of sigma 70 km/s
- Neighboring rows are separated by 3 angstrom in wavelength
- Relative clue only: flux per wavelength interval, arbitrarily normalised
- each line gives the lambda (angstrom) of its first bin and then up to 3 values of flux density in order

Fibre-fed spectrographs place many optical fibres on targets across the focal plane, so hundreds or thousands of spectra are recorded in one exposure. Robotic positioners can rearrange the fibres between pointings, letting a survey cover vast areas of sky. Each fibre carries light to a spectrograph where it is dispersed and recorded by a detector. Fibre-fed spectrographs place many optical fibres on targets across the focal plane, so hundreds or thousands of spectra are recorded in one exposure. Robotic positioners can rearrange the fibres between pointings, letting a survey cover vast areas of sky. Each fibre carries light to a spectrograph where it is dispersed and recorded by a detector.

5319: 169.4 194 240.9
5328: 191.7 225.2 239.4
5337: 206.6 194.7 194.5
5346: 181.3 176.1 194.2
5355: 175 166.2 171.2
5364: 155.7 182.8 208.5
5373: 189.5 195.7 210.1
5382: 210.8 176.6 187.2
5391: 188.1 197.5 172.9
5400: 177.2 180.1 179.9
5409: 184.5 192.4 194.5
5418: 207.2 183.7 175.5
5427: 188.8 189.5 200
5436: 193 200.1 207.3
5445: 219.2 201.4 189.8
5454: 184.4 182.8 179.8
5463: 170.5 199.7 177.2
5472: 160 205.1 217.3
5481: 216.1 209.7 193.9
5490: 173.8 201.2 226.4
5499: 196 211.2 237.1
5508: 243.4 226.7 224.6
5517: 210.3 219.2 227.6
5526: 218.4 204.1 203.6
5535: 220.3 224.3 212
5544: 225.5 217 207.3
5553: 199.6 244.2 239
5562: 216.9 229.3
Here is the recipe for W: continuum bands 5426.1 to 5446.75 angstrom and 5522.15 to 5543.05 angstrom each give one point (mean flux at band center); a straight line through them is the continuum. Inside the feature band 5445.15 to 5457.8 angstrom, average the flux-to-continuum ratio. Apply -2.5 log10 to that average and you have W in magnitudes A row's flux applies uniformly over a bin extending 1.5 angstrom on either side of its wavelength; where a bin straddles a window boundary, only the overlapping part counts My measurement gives 0.05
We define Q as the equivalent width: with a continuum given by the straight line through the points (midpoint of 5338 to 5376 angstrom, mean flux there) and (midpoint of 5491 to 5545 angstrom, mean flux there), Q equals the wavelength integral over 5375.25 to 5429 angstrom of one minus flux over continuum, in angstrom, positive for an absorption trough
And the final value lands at 1.1 angstrom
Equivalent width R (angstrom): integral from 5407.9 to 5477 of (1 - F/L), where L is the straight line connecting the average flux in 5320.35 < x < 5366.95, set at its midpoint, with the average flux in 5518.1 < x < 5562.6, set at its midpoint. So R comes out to 5.0 angstrom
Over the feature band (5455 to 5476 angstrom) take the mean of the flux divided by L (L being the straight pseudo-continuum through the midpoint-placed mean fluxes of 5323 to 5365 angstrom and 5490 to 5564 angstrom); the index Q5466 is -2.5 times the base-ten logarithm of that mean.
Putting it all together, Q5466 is 0.16 mag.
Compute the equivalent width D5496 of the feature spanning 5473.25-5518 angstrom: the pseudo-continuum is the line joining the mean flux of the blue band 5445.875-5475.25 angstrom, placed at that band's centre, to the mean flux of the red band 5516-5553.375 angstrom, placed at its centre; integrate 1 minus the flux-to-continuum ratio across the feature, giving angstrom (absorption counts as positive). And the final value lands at -3.0 angstrom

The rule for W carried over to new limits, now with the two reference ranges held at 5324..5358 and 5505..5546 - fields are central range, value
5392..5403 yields 0.13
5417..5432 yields 0.11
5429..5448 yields 0.05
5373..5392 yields 0.05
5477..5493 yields 0.07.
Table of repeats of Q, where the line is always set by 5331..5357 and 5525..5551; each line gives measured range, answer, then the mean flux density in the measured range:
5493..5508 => -0.5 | 219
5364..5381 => 0.4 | 194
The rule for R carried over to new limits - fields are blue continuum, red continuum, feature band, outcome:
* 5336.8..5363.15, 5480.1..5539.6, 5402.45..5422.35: 0.58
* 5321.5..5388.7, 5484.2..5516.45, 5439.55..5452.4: 0.12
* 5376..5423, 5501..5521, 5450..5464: 1.77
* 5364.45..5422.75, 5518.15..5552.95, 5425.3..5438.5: 0.24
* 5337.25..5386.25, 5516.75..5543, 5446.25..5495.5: 3.25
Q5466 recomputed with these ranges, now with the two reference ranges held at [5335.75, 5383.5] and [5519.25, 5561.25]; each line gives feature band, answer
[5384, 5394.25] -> 0.04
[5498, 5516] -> -0.05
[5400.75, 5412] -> 0.08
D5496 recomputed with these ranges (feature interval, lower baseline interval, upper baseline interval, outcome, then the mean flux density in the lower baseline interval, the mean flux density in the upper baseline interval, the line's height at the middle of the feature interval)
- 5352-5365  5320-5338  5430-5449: 2.53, 215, 202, 212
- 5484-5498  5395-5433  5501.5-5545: 0.71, 186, 221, 211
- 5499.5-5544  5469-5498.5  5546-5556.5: -2.61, 199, 214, 208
